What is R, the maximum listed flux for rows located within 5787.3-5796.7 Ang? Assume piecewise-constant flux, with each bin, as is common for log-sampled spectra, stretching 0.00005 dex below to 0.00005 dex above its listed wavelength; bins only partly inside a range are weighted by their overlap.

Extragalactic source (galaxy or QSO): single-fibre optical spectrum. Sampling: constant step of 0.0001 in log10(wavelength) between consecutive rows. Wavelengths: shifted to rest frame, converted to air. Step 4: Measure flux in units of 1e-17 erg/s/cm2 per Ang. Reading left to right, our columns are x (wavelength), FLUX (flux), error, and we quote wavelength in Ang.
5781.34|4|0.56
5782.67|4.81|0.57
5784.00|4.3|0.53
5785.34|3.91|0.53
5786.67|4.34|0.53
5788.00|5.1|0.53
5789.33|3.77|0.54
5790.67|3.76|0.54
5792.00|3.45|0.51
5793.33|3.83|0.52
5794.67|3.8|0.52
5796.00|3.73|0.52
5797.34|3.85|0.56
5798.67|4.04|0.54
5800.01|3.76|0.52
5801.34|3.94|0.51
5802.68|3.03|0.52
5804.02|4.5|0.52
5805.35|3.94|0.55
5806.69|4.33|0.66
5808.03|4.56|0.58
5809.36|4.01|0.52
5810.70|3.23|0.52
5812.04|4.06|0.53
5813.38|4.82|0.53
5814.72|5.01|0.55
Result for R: 5.1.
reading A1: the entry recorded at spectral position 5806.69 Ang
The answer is 4.33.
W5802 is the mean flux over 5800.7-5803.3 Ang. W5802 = 3.48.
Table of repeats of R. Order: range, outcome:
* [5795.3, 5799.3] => 4.04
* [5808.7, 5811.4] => 4.01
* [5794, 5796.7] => 3.8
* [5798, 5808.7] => 4.56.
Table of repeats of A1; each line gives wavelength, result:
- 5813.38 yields 4.82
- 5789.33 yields 3.77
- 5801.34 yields 3.94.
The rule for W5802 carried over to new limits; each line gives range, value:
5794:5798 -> 3.79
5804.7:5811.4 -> 4.01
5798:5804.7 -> 3.86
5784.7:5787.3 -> 4.13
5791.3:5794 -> 3.65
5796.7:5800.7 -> 3.89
